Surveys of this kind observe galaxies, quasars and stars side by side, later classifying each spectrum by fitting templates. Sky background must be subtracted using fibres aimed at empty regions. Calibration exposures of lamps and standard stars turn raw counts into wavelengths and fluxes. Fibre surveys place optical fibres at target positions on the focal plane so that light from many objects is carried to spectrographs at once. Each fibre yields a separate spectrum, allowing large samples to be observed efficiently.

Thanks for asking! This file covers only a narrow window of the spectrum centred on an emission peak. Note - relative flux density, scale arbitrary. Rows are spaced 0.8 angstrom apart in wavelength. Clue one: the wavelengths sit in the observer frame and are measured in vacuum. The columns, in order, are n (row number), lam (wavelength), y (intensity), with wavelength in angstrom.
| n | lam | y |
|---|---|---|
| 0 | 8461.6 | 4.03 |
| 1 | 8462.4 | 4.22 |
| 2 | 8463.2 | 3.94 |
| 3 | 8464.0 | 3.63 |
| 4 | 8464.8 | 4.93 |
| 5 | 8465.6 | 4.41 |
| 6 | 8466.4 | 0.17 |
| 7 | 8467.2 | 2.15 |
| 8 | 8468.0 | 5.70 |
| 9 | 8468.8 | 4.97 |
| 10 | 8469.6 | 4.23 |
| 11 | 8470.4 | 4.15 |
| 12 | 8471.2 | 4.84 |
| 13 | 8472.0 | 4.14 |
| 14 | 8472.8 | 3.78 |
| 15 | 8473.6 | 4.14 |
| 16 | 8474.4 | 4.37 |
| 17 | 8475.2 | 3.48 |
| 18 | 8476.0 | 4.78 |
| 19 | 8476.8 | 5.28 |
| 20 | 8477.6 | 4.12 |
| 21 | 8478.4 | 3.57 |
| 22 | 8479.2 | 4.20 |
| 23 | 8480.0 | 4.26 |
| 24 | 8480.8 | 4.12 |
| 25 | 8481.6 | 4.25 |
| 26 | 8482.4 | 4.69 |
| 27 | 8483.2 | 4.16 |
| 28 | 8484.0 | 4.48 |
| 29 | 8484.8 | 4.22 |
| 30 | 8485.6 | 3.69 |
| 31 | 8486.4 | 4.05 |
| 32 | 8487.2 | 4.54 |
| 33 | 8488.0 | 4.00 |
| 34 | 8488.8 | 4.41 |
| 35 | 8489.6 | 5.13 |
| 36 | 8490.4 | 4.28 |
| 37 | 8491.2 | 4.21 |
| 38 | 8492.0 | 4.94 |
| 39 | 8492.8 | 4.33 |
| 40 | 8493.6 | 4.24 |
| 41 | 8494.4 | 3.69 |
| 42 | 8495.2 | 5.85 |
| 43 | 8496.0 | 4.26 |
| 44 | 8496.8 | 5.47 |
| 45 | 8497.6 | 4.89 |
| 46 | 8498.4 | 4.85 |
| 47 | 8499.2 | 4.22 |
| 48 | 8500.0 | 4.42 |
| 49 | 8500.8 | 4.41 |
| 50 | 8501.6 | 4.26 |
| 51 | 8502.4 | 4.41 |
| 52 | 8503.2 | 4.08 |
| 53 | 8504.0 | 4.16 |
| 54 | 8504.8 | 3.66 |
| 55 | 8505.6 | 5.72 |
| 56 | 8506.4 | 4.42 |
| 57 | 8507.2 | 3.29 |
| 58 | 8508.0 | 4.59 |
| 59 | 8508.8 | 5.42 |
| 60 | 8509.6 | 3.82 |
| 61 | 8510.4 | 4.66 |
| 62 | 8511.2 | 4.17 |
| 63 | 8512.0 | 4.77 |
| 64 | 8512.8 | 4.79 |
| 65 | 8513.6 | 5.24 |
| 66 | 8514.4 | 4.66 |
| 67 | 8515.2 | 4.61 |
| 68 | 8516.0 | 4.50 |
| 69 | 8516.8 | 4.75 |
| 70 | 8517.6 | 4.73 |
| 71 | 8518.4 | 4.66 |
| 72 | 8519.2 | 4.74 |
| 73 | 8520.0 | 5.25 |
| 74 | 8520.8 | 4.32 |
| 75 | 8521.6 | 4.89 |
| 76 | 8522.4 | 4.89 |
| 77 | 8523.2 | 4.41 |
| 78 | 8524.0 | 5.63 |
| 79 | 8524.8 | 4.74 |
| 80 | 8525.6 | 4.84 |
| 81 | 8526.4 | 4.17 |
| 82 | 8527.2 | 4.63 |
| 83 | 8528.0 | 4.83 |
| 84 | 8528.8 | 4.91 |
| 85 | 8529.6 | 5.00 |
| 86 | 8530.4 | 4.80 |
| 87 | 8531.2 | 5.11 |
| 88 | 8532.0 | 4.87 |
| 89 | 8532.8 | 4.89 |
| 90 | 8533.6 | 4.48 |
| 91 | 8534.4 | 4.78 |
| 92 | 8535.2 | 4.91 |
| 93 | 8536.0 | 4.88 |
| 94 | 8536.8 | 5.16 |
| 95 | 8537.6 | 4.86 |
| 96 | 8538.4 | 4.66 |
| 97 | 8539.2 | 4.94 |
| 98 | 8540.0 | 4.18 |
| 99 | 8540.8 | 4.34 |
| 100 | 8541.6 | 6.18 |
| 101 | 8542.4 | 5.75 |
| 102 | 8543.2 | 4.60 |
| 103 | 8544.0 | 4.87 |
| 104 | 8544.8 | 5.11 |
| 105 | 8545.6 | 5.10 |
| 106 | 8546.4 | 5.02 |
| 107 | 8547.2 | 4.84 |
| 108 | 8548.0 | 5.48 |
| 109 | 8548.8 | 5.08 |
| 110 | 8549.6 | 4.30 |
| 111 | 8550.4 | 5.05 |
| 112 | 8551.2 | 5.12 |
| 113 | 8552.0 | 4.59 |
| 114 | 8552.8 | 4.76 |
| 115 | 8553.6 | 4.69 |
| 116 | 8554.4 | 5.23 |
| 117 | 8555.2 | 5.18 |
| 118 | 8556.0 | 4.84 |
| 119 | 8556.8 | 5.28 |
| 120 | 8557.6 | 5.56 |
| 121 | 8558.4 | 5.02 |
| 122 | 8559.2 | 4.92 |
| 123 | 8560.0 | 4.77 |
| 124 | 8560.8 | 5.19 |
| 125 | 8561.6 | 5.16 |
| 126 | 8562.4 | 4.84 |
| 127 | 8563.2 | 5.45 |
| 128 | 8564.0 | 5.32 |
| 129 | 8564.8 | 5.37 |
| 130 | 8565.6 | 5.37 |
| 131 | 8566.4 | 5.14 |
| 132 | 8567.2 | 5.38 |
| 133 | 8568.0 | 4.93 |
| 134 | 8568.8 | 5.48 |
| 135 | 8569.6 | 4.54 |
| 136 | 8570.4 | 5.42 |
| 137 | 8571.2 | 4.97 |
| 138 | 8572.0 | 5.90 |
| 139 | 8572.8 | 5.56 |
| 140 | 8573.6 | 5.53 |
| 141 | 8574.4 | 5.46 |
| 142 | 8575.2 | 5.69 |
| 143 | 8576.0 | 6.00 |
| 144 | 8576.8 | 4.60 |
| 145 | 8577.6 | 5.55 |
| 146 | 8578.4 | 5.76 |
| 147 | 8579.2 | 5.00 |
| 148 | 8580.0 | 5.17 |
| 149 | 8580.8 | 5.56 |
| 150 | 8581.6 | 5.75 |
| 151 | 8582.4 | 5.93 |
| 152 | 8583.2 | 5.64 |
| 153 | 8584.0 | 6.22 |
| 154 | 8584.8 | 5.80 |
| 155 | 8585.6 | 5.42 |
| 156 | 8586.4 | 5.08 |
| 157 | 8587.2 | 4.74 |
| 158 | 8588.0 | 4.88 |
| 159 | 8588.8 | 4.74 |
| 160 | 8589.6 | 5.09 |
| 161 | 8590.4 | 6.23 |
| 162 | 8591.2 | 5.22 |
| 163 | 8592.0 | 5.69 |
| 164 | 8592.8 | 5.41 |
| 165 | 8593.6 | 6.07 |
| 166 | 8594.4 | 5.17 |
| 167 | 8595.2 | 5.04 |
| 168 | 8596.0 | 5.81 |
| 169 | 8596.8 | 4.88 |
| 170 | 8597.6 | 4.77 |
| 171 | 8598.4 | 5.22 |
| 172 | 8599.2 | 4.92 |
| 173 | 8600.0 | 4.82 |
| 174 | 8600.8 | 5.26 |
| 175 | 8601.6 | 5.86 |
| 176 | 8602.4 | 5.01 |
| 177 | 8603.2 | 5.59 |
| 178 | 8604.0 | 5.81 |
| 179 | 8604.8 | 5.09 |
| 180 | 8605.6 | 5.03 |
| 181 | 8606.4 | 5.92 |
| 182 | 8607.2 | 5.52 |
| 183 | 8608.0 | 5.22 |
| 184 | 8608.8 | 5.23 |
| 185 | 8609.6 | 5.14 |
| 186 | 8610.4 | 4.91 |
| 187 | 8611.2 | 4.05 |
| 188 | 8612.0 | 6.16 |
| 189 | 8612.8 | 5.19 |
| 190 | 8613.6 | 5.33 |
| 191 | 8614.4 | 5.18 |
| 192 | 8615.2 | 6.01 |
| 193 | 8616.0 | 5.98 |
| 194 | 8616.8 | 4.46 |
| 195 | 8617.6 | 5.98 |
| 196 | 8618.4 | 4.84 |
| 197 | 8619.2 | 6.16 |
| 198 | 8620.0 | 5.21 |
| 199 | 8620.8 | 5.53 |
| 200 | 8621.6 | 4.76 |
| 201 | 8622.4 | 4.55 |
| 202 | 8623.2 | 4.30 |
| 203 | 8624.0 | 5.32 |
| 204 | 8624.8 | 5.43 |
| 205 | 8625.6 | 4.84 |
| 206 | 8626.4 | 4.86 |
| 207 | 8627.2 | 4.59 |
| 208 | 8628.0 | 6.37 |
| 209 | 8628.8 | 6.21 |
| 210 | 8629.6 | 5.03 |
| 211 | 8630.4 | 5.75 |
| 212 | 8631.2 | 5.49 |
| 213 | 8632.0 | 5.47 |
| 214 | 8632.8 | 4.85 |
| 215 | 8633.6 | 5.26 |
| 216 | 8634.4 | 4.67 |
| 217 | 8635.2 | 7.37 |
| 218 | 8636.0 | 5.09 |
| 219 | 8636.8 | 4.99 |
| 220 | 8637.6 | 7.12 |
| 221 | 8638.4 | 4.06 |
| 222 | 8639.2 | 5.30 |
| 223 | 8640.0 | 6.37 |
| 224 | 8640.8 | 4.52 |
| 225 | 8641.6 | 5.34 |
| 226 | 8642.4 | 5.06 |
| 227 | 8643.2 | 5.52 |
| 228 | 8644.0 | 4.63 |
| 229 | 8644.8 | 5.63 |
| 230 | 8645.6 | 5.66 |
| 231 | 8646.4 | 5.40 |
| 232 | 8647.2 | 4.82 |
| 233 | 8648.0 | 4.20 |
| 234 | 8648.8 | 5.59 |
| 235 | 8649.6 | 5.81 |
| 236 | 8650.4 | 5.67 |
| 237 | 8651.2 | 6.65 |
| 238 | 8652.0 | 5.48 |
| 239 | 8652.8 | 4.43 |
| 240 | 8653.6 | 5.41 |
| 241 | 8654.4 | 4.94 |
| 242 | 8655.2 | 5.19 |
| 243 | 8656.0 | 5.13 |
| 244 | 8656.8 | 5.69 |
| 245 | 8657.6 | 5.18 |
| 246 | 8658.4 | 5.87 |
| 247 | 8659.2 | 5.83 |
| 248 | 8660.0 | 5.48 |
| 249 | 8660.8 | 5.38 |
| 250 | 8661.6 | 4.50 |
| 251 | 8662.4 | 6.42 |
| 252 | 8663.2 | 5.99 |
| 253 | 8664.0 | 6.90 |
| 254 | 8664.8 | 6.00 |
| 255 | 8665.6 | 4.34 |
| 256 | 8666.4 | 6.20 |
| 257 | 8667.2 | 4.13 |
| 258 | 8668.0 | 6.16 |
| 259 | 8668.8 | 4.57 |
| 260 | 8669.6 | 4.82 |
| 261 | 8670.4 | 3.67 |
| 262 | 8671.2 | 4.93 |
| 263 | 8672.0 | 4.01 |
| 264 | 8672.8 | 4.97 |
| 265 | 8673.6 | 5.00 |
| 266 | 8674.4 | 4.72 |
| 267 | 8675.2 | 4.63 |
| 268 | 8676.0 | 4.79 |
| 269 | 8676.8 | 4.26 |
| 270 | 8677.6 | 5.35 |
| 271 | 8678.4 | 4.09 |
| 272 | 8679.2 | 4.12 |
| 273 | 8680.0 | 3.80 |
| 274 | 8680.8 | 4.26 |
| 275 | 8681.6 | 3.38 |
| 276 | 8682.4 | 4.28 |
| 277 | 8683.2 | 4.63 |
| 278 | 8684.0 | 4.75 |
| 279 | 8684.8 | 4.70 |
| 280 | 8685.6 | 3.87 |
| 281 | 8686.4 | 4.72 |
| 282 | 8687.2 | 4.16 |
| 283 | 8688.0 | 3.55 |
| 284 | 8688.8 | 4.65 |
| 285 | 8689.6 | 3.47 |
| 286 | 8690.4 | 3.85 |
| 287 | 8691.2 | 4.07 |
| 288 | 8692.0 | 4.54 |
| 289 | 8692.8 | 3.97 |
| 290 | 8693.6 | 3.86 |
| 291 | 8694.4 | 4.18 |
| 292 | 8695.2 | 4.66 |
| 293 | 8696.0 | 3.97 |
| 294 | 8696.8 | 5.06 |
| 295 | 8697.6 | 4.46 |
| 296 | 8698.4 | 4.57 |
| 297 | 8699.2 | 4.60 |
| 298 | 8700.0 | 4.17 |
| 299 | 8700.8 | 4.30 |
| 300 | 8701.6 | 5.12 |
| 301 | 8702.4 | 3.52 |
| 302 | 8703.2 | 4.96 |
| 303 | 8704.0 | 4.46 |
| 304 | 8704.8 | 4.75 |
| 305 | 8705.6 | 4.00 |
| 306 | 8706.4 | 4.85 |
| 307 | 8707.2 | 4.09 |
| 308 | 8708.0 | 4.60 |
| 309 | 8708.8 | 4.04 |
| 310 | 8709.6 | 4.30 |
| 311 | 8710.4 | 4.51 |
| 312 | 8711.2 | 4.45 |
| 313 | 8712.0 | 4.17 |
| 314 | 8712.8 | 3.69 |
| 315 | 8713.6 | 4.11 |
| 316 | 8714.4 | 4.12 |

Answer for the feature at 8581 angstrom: Mg II 2798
